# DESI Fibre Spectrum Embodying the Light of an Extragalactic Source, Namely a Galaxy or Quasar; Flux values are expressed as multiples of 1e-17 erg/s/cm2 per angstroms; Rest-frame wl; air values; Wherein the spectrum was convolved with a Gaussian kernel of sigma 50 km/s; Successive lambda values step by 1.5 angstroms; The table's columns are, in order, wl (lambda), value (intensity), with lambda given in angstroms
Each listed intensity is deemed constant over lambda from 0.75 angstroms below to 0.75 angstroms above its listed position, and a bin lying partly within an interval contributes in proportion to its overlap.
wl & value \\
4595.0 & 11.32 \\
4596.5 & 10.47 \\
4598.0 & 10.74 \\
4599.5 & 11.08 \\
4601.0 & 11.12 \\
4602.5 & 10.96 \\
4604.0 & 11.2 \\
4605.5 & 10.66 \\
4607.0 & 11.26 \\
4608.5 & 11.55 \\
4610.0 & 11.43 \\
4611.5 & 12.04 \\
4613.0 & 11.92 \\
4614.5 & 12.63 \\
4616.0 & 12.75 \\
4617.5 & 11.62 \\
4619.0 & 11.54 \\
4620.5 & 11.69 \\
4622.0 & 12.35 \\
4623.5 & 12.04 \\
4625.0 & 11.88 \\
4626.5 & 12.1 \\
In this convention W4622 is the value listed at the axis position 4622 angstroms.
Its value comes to 12.35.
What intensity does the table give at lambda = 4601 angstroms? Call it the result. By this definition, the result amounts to 11.12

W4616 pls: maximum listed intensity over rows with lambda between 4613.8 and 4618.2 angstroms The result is 12.75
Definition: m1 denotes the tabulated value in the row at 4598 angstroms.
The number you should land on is 10.74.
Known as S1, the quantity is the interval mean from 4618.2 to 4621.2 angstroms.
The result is 11.6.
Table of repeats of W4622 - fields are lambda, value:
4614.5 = 12.63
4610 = 11.43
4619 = 11.54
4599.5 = 11.08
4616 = 12.75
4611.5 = 12.04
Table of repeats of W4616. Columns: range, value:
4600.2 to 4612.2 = 12.04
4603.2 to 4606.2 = 11.2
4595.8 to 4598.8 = 10.74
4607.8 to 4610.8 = 11.55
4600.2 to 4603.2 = 11.12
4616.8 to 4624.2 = 12.35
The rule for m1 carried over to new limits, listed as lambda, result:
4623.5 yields 12.04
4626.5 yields 12.1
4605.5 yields 10.66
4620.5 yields 11.69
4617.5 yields 11.62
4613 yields 11.92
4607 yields 11.26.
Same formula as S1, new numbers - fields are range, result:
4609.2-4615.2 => 12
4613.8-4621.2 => 12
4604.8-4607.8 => 11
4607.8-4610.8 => 11.5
